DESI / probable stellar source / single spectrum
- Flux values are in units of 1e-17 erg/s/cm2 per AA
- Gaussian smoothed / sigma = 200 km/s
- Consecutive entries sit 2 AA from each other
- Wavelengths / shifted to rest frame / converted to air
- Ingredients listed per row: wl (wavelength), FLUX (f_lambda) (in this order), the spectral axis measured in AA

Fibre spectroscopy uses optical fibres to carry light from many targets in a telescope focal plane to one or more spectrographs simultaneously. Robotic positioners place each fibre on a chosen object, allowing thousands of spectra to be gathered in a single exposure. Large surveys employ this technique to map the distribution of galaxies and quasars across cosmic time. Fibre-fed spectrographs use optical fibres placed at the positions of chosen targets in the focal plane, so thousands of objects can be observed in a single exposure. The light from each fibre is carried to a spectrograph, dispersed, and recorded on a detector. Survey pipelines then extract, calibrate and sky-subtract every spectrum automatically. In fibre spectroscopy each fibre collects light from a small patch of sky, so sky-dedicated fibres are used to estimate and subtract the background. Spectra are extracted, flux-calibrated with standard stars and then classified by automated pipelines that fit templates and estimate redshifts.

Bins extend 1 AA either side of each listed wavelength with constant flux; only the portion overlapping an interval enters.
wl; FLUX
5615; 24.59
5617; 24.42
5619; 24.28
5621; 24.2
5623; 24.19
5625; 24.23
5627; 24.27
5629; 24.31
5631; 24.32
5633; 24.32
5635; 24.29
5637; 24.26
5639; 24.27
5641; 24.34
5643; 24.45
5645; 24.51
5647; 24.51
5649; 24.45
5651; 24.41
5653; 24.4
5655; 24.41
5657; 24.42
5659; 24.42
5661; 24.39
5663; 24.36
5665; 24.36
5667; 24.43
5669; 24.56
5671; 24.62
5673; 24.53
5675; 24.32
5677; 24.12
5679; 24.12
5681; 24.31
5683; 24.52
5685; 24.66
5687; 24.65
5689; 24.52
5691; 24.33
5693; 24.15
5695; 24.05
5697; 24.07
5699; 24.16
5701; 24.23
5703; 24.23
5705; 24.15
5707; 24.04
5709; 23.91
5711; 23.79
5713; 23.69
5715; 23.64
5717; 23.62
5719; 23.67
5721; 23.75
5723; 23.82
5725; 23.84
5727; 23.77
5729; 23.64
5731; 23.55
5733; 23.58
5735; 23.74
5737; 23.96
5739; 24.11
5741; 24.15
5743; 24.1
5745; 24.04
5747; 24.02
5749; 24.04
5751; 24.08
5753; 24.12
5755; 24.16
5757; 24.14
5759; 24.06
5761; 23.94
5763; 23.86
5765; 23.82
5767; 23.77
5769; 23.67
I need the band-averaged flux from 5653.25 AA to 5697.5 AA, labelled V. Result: 24.4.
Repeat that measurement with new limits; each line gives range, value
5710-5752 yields 23.8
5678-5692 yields 24.4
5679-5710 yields 24.3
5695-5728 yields 23.9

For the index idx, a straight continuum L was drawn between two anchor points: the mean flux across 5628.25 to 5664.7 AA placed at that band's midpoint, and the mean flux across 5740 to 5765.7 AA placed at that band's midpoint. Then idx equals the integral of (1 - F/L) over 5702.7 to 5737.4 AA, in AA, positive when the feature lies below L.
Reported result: 0.5 AA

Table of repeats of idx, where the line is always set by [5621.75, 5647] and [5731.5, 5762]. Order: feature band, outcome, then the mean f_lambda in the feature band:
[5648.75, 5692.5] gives -0.36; 24.4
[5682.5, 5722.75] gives 0.08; 24.1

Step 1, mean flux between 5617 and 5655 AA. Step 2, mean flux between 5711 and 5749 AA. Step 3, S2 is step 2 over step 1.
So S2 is 1.0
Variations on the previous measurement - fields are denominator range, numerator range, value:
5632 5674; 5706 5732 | 0.97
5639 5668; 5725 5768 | 0.98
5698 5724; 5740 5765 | 1.01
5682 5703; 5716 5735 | 0.97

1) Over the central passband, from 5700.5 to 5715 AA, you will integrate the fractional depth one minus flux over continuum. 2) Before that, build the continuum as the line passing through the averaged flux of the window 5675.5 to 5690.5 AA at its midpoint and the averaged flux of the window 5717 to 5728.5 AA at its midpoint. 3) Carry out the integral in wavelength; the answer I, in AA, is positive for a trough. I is 0.0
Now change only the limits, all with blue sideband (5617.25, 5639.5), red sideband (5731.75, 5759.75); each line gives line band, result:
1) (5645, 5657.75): -0.11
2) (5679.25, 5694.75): -0.17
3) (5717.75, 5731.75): 0.20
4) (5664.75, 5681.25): -0.14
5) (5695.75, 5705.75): -0.02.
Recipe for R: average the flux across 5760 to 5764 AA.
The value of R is 23.9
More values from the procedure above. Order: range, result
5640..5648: 24.5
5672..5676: 24.4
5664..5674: 24.5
